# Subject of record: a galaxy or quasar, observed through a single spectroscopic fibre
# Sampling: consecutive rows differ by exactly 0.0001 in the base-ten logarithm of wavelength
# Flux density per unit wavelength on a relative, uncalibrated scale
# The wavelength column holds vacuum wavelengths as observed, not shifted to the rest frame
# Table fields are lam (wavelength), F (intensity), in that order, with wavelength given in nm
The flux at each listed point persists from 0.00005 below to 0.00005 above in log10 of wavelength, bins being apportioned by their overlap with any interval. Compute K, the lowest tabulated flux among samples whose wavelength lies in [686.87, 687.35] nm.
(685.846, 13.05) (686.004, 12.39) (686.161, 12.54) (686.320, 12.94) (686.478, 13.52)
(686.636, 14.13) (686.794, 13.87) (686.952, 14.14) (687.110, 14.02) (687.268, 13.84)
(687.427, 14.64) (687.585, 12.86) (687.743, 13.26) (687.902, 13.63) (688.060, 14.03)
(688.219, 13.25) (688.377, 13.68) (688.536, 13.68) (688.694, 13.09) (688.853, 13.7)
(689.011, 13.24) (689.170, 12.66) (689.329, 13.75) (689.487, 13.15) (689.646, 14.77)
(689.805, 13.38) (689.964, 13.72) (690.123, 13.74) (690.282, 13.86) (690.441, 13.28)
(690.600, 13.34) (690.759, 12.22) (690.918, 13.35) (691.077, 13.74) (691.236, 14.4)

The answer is 13.84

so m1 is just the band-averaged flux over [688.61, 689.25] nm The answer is 13.2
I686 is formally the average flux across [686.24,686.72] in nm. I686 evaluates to 13.5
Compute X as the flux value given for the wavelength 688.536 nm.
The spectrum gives 13.68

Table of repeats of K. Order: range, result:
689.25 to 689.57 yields 13.15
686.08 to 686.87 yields 12.54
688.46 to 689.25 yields 12.66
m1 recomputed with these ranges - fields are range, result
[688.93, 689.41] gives 13.2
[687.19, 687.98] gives 13.6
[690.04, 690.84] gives 13.3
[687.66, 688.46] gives 13.6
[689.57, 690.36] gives 13.9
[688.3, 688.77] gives 13.5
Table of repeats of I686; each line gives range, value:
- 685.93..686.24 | 12.5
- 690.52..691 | 13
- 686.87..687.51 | 14.2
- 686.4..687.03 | 13.9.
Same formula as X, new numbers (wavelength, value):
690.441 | 13.28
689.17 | 12.66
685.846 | 13.05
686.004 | 12.39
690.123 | 13.74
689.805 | 13.38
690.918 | 13.35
